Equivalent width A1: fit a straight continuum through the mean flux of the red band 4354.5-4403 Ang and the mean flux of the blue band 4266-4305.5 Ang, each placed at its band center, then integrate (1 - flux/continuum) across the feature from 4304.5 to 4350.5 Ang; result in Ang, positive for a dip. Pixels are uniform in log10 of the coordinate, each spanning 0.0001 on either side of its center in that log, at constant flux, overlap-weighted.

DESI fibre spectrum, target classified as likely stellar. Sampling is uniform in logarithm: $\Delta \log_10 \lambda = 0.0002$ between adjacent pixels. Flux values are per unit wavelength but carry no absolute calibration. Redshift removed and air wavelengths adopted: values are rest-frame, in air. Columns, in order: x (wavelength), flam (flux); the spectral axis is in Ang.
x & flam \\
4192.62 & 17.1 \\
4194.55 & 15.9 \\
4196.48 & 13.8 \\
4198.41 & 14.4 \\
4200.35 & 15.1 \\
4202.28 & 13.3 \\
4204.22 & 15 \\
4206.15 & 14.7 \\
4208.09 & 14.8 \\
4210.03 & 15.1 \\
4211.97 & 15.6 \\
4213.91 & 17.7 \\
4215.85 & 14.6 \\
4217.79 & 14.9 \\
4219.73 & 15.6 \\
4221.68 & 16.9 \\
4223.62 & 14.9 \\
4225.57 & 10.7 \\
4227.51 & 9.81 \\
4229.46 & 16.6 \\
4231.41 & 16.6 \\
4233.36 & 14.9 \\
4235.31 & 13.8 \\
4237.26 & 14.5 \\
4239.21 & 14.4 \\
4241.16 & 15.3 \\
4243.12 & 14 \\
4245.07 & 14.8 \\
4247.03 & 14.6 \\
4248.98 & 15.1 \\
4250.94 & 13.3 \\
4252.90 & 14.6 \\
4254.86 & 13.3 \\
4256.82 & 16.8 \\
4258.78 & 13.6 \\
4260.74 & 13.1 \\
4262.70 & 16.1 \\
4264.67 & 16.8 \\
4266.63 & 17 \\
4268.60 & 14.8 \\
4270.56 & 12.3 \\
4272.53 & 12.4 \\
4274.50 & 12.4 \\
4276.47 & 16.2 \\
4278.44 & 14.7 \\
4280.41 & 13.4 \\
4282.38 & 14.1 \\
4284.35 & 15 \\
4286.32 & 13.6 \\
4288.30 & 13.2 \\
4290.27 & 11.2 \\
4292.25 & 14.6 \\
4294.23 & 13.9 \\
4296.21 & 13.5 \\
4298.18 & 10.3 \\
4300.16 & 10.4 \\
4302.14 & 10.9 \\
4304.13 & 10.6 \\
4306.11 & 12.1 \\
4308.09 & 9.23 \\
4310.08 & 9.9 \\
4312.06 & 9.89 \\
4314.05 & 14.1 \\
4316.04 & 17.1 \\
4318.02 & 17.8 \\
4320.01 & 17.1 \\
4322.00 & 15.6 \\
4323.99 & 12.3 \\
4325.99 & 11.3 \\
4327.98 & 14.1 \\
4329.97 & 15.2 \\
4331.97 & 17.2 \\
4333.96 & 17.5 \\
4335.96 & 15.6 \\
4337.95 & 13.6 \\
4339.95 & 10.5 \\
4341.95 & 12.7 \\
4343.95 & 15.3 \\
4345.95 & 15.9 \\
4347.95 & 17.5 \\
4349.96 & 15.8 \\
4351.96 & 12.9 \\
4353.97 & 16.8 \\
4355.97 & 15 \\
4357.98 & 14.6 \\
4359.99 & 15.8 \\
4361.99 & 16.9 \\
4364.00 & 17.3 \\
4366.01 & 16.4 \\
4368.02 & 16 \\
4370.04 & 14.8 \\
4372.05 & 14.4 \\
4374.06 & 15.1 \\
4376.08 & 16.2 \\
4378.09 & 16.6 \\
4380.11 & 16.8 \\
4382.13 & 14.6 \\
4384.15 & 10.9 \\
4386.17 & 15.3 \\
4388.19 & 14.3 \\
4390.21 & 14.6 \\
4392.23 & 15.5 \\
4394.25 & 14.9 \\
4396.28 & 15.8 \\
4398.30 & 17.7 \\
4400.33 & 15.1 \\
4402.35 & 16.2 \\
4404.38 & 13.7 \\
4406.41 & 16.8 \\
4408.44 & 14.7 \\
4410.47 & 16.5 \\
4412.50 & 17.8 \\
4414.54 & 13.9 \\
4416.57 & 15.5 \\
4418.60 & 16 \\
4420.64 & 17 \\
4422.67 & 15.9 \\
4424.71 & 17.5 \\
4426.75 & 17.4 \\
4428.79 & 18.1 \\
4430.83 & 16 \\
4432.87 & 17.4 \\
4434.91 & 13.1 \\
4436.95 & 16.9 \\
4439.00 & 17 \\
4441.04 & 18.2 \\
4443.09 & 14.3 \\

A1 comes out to 0.2 Ang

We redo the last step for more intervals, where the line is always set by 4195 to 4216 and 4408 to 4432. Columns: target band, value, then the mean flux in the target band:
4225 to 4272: 2.4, 14.5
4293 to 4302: 2.1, 12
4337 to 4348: 1.3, 14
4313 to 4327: 0.6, 15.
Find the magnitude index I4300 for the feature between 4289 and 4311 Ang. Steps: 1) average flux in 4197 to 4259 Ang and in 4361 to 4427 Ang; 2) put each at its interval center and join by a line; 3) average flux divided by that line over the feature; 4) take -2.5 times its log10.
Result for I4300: 0.29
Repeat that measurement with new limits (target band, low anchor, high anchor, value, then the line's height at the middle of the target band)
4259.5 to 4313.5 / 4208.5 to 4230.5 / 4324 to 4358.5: 0.134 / 14.7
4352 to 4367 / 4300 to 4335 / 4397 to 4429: -0.085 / 14.7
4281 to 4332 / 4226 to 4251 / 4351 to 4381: 0.149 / 15.1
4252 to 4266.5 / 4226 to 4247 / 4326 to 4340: -0.039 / 14.5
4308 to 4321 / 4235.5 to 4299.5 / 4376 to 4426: 0.058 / 14.6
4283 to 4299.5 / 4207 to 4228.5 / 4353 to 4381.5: 0.161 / 15.2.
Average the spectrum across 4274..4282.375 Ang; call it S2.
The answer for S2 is 14.3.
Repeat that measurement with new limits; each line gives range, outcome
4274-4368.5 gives 14.1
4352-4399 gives 15.4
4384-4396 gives 14.6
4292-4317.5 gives 12.1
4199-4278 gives 14.6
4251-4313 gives 13.2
